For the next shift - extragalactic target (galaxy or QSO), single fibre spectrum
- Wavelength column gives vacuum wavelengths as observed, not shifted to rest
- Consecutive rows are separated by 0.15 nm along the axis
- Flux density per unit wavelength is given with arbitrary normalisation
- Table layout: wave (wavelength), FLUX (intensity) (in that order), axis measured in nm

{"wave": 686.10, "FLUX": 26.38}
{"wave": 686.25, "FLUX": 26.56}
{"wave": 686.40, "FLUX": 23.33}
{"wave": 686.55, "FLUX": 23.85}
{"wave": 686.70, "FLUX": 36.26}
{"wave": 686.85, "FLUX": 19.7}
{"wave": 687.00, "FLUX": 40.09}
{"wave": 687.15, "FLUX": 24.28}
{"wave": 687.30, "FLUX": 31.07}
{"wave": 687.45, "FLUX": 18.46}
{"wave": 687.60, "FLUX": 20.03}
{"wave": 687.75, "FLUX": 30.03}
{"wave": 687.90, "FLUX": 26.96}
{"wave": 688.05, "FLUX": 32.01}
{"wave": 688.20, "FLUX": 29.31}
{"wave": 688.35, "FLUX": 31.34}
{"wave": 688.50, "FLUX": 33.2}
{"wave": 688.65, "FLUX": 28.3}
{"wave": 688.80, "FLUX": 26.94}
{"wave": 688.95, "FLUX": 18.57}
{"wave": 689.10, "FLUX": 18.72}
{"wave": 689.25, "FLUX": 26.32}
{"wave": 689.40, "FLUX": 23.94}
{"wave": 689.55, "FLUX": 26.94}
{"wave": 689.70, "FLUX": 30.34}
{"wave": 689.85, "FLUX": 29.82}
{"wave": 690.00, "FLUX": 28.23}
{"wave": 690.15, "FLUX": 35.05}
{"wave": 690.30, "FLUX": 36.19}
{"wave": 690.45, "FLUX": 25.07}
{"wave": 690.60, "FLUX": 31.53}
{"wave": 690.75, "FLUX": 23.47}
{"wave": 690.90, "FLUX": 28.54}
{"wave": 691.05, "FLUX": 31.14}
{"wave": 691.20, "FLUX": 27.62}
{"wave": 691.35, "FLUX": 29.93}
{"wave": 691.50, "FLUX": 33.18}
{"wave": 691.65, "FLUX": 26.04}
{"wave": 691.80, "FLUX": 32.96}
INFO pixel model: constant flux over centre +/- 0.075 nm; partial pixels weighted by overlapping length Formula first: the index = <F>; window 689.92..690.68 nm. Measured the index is 31.2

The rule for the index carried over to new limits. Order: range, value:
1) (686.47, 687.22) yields 28.8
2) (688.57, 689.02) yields 24.8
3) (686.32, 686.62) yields 23.6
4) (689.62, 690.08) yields 29.5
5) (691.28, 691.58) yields 31.5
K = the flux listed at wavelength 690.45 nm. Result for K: 25.07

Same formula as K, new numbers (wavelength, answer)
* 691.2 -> 27.62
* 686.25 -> 26.56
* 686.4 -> 23.33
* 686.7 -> 36.26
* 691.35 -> 29.93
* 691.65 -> 26.04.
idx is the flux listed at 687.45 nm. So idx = 18.46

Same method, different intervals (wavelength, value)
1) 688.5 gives 33.2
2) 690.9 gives 28.54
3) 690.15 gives 35.05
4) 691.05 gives 31.14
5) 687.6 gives 20.03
